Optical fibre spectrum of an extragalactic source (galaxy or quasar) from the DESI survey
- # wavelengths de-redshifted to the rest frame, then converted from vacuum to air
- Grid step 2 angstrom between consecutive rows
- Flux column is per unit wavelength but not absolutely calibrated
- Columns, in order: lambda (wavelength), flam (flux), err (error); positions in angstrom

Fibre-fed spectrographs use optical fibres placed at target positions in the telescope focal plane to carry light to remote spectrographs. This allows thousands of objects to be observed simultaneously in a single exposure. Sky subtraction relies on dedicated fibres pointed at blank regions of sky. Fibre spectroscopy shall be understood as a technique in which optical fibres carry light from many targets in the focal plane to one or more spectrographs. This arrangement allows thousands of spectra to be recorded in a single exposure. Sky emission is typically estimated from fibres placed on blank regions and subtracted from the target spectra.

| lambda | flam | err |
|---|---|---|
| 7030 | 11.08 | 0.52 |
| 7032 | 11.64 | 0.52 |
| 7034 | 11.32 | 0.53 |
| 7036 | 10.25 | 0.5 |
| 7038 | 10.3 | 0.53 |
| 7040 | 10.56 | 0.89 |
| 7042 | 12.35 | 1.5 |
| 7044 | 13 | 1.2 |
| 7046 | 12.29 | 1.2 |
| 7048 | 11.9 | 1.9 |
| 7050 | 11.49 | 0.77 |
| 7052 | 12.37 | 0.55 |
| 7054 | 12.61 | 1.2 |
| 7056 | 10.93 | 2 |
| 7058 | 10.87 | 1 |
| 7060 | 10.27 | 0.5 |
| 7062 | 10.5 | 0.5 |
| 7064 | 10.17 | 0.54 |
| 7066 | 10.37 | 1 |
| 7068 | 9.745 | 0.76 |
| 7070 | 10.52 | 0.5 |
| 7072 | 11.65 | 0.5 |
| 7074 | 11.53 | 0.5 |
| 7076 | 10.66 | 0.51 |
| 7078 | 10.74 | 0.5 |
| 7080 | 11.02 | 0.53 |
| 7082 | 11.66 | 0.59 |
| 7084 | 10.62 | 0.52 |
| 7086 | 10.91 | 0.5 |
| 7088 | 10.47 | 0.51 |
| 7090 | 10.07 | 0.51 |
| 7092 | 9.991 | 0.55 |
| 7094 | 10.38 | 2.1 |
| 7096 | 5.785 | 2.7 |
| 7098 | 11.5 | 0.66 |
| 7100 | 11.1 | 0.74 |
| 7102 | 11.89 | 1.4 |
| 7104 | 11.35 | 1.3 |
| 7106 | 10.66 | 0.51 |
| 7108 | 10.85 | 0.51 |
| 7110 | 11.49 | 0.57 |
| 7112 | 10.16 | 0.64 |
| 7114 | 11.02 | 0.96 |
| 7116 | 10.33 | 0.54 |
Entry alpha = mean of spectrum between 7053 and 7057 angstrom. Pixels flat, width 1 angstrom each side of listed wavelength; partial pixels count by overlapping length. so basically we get 11.8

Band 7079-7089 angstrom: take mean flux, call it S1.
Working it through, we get 10.9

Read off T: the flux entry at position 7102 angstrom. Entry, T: 11.89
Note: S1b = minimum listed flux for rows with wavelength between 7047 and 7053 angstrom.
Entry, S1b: 11.49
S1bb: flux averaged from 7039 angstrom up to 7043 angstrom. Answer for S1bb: 11.5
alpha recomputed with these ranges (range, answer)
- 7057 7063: 10.5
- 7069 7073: 11.1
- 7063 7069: 10.1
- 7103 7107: 11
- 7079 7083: 11.3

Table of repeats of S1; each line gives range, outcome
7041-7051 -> 12.2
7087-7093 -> 10.2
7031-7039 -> 10.9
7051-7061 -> 11.4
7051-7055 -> 12.5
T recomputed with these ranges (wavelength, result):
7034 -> 11.32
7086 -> 10.91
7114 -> 11.02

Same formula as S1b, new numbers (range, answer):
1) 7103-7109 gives 10.66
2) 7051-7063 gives 10.27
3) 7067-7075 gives 9.745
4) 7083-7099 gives 5.785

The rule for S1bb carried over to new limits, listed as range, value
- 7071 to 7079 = 11.1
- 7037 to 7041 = 10.4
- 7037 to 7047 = 11.7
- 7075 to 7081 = 10.8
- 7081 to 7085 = 11.1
